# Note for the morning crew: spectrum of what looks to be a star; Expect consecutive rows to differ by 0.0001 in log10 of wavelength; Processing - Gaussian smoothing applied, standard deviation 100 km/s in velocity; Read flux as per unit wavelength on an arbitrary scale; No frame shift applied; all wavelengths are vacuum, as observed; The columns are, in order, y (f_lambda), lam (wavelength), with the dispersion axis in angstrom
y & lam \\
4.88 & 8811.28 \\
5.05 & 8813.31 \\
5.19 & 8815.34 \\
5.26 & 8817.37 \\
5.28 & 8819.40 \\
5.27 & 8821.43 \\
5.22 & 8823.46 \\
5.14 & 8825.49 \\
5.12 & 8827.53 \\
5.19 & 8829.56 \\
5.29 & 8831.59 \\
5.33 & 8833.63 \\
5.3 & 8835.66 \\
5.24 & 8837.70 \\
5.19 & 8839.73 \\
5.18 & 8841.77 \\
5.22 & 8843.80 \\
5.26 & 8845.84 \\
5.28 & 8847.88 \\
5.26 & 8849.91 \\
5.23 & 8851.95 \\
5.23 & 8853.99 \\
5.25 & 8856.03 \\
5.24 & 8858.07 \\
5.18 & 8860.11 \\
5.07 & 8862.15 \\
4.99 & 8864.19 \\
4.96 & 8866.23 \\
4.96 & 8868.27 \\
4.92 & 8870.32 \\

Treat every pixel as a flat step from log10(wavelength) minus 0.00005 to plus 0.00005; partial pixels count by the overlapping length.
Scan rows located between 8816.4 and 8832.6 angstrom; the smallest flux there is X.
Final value 5.12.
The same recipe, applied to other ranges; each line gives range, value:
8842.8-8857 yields 5.22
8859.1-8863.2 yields 5.07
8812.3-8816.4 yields 5.05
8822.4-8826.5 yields 5.14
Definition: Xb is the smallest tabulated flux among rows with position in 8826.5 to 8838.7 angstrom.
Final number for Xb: 5.12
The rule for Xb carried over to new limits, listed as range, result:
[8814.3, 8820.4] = 5.19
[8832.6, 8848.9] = 5.18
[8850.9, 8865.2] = 4.99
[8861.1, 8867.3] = 4.96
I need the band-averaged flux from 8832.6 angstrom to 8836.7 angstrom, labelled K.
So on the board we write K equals 5.31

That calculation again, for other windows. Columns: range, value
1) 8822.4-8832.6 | 5.19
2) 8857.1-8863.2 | 5.16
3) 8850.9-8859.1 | 5.23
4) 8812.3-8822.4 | 5.21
